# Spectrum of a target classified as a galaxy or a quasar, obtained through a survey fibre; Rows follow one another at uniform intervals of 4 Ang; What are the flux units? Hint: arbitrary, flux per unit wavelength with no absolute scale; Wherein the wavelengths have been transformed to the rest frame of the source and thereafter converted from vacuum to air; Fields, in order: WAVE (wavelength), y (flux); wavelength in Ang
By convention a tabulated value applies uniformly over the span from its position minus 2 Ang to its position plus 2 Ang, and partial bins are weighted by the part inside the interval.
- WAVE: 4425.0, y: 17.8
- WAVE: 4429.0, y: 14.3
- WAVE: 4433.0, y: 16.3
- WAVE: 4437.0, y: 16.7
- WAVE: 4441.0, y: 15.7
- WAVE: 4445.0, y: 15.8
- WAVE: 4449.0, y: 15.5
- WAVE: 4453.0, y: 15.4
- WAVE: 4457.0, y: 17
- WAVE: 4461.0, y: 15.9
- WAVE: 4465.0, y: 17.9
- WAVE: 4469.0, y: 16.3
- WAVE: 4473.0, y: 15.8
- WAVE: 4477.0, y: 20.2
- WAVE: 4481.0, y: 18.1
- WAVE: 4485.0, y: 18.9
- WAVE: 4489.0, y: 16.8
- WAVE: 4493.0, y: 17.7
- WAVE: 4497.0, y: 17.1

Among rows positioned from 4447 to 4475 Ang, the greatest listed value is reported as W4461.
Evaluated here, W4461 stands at 17.9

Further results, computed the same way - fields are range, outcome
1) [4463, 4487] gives 20.2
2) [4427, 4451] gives 16.7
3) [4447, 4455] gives 15.5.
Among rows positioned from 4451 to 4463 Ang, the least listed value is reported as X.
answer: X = 15.4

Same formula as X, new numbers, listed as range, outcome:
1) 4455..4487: 15.8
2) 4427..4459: 14.3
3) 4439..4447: 15.7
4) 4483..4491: 16.8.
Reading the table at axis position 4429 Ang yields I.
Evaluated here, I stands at 14.3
